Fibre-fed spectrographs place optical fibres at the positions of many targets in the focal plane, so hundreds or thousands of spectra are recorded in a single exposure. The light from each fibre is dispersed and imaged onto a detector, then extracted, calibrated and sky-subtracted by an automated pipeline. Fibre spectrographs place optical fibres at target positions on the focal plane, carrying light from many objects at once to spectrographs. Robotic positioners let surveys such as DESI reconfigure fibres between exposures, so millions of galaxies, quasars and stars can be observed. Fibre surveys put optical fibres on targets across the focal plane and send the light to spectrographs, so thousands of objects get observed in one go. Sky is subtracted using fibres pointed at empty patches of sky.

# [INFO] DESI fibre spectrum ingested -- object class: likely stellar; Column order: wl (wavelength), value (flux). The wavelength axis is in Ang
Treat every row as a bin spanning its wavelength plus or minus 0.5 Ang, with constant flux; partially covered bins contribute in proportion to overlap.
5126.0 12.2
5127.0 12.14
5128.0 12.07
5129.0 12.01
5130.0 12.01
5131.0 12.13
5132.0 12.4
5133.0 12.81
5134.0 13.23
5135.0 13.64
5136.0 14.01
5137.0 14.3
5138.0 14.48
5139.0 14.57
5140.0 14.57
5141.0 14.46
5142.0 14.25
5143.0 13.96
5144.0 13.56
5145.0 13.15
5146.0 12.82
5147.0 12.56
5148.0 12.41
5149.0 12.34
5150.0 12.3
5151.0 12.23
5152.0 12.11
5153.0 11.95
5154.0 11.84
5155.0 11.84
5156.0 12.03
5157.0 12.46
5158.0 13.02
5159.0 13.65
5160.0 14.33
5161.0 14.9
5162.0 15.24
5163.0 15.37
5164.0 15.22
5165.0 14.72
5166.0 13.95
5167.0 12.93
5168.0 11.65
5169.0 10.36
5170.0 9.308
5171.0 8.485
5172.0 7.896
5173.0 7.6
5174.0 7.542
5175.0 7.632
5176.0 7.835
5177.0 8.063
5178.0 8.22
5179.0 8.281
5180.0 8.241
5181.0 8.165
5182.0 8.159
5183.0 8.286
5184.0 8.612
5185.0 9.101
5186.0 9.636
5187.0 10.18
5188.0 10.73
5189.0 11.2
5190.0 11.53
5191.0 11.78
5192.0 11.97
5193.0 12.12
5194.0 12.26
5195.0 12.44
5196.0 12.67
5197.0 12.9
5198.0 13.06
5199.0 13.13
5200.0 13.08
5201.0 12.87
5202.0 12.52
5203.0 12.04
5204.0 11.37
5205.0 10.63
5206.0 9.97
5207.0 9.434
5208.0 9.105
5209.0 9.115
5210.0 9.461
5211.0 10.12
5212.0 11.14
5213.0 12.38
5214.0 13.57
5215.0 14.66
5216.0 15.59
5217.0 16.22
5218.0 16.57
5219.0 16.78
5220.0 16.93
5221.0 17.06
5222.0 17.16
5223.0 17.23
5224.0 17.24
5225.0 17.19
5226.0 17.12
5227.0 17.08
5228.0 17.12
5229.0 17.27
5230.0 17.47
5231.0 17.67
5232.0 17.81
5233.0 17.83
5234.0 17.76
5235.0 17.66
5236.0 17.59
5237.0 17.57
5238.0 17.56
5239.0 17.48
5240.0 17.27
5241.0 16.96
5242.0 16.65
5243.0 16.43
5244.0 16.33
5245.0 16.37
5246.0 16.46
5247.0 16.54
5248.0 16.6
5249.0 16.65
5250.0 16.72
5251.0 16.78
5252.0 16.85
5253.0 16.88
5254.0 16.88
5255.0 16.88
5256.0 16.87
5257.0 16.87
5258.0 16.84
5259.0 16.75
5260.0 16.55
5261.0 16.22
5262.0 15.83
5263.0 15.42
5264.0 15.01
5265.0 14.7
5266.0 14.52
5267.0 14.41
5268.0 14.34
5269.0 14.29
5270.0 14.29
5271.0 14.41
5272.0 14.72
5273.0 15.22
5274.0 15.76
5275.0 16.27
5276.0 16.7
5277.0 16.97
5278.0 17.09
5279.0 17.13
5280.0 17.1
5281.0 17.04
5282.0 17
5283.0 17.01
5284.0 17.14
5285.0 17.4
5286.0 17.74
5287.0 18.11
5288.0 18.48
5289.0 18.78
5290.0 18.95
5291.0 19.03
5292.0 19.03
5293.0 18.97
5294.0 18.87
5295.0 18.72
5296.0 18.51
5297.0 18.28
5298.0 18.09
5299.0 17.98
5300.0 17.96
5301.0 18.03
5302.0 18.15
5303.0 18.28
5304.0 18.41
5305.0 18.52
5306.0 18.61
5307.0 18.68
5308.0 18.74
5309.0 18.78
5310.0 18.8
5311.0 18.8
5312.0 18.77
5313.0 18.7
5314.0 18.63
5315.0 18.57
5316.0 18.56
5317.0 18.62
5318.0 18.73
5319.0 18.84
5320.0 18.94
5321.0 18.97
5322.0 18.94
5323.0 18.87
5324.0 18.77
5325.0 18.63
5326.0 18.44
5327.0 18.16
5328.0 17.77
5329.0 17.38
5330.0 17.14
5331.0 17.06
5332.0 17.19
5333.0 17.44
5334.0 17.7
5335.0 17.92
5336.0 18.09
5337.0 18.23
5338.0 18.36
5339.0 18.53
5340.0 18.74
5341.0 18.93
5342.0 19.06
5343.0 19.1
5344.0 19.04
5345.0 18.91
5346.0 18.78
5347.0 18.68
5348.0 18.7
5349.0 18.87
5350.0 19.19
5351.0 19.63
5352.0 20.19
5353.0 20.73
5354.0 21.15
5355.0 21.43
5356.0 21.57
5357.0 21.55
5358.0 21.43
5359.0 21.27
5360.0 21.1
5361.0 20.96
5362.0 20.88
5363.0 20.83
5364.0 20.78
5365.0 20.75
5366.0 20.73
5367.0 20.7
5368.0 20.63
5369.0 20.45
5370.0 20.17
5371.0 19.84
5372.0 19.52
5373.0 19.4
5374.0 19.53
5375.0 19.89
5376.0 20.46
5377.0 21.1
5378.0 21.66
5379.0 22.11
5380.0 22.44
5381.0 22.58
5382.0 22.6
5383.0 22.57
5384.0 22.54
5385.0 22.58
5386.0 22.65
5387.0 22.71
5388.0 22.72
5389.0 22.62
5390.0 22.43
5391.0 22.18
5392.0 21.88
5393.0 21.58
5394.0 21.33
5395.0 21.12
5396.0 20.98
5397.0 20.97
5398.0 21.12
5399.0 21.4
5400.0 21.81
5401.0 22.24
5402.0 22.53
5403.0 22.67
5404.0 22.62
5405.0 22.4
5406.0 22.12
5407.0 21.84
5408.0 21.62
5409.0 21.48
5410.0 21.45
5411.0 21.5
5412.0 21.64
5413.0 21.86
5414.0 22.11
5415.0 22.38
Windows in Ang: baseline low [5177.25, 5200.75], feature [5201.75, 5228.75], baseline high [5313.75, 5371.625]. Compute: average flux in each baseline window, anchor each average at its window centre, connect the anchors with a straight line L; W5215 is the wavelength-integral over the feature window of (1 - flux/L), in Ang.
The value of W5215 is -3.8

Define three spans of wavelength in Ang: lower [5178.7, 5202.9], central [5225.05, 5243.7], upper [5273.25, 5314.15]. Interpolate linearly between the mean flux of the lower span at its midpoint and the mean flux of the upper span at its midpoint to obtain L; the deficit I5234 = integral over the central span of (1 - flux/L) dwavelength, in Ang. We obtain -4.5 Ang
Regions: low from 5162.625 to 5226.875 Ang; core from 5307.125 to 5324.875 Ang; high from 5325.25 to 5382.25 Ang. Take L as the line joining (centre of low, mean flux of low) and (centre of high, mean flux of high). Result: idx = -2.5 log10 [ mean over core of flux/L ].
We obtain -0.05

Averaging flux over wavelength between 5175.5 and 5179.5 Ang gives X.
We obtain 8.1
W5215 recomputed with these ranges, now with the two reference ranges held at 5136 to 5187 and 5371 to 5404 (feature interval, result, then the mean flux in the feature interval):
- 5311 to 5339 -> 0.9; 18.3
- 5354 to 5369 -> -0.4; 21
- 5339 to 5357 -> 0.3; 19.6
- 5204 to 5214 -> 2.4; 10.4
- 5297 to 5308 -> -0.2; 18.3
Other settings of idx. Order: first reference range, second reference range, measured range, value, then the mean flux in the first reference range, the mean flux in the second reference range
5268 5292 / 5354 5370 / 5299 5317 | -0.02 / 16.8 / 21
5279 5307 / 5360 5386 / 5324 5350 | 0.08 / 18.1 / 21.1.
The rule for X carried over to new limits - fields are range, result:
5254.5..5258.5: 16.9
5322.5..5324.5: 18.8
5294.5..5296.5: 18.6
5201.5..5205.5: 11.6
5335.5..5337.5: 18.2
